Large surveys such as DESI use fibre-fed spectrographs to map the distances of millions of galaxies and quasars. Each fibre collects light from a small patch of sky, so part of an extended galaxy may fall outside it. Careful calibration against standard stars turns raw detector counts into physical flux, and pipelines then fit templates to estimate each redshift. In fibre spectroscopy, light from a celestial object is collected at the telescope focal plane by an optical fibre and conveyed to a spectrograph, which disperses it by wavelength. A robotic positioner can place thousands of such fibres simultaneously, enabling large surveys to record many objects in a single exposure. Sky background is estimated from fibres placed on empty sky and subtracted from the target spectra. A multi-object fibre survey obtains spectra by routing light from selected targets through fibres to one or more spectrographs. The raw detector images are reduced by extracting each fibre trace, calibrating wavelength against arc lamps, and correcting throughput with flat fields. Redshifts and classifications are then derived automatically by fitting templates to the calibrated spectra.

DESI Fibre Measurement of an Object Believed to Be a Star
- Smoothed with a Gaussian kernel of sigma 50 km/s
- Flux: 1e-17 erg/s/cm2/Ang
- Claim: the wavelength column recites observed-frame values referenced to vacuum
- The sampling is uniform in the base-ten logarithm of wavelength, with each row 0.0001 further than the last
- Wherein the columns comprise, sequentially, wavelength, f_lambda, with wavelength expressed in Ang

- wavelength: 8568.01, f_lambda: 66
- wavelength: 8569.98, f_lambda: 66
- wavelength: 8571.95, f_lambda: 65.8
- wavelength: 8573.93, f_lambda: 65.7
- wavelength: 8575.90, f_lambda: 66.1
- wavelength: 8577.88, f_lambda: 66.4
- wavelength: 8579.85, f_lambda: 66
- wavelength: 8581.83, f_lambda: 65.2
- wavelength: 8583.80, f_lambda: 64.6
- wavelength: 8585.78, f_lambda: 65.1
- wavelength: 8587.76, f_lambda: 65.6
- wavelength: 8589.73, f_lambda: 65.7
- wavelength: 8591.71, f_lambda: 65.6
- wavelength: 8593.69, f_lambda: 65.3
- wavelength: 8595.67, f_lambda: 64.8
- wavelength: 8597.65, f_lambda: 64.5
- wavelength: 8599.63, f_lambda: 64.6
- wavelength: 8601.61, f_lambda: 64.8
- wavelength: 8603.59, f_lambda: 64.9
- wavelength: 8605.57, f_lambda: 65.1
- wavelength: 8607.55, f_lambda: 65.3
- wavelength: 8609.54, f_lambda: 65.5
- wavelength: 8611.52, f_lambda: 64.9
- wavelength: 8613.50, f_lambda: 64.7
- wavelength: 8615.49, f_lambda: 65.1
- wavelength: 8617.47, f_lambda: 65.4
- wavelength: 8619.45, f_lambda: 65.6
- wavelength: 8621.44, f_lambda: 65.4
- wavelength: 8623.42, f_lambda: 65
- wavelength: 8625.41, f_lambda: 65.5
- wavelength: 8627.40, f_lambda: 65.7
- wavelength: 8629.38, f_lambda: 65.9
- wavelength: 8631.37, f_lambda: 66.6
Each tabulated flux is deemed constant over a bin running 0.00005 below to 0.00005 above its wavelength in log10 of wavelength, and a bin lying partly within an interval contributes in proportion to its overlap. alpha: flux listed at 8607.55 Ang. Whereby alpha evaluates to 65.3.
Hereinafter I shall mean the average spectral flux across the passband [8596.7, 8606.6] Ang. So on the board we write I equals 64.8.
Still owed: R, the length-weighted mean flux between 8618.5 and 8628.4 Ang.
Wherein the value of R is 65.4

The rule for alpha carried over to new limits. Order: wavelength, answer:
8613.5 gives 64.7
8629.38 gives 65.9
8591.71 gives 65.6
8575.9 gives 66.1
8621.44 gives 65.4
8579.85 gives 66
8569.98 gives 66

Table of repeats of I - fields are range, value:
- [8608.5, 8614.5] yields 64.9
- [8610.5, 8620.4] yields 65.2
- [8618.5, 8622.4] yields 65.4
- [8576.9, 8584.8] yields 65.6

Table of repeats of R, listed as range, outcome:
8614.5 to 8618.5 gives 65.4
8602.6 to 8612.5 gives 65.1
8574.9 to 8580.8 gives 66.2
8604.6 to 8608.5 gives 65.2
